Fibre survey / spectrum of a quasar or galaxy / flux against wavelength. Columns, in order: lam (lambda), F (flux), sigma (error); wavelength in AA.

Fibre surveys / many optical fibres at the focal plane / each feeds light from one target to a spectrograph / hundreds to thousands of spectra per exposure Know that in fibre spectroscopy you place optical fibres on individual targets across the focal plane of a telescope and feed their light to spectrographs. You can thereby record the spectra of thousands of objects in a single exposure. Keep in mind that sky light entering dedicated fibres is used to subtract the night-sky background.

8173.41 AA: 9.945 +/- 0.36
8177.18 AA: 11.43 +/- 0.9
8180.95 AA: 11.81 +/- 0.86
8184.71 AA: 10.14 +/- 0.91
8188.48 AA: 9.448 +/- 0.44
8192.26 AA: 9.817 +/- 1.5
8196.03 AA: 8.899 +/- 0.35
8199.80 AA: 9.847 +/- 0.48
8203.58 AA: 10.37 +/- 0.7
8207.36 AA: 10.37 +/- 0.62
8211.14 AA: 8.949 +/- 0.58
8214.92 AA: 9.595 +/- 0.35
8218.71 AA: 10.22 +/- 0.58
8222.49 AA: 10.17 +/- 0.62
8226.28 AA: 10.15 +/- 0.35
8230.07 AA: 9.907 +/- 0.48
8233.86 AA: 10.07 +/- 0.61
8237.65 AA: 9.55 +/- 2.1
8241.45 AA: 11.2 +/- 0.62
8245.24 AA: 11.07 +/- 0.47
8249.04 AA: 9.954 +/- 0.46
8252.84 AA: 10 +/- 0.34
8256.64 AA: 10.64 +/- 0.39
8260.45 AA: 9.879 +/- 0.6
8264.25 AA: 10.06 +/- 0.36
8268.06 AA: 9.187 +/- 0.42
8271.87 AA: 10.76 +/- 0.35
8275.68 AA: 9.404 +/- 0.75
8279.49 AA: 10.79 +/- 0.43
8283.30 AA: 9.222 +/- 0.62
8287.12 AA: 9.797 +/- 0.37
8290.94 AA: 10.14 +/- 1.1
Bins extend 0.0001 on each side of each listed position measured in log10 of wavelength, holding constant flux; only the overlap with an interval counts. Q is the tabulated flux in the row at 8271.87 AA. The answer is 10.76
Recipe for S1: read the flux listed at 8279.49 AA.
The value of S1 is 10.79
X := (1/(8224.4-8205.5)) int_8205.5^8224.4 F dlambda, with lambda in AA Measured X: 9.86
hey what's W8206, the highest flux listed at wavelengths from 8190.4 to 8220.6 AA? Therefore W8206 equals 10.37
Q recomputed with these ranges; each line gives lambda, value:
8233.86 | 10.07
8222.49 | 10.17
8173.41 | 9.945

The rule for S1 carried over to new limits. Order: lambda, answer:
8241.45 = 11.2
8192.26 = 9.817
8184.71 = 10.14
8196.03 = 8.899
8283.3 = 9.222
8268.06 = 9.187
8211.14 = 8.949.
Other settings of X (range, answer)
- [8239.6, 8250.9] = 10.7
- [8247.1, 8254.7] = 9.98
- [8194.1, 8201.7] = 9.38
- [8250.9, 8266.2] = 10.1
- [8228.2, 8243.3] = 10.2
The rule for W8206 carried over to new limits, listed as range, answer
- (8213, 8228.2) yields 10.22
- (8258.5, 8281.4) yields 10.79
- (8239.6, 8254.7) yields 11.2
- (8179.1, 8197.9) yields 11.81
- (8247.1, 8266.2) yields 10.64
